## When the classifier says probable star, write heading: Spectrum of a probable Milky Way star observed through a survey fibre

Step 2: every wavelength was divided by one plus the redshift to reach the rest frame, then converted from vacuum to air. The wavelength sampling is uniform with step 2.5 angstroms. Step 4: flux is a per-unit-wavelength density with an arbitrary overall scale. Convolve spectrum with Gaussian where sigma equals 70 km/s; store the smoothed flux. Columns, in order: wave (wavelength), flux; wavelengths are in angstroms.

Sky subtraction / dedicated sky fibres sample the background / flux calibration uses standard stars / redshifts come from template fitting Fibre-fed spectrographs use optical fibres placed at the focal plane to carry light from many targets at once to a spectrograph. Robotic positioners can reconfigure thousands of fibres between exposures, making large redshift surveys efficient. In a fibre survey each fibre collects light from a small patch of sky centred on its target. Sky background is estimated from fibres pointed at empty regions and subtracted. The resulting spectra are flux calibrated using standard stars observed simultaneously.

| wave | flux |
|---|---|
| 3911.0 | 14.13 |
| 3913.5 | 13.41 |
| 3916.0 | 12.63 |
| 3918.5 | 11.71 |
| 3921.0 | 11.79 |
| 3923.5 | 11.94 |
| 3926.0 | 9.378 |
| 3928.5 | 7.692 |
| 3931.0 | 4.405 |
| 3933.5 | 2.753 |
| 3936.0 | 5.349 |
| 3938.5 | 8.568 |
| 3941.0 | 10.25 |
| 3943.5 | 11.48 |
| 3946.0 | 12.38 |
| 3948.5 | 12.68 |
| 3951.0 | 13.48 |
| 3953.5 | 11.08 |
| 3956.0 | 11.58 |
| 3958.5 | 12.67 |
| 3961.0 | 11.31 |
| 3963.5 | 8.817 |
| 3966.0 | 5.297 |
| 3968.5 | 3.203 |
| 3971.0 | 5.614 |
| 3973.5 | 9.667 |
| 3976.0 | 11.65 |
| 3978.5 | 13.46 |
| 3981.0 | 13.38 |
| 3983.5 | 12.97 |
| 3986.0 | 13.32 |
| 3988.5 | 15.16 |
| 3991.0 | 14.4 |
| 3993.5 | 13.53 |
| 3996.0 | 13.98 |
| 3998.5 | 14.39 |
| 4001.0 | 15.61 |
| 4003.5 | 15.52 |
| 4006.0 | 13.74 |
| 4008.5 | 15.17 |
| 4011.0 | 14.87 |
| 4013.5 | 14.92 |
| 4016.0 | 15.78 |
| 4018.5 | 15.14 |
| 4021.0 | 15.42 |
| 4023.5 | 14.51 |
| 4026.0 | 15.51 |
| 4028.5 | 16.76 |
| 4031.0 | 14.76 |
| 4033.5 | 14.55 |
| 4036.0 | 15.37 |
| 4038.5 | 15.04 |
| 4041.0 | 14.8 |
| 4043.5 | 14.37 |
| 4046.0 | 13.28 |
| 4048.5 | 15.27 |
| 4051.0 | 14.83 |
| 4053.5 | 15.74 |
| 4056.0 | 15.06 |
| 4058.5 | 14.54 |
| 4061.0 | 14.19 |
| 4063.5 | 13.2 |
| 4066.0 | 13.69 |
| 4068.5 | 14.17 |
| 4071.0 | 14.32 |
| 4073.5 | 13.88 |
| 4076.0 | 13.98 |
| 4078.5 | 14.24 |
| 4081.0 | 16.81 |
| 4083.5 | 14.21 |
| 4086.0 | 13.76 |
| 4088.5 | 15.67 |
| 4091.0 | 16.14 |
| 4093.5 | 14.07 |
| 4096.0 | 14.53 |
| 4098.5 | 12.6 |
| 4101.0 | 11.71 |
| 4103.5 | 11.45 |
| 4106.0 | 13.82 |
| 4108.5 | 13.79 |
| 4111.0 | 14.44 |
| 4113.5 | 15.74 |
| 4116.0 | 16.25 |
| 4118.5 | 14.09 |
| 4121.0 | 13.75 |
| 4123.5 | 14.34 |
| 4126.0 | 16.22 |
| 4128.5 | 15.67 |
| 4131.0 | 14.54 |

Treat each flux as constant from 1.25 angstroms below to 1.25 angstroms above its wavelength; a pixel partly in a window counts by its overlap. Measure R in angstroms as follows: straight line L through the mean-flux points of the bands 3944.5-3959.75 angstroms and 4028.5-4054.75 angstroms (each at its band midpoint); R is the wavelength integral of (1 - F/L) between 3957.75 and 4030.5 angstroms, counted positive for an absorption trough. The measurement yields 3.4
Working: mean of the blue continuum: 12.3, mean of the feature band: 13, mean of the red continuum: 14.9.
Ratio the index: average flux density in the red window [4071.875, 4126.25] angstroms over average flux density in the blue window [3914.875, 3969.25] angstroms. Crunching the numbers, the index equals 1.5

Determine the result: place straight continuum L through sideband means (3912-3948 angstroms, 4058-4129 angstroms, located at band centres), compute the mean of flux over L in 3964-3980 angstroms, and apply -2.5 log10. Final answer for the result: 0.30 mag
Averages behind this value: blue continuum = 9.65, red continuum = 14.3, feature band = 8.26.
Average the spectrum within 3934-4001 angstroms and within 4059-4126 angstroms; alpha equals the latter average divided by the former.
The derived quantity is 1.28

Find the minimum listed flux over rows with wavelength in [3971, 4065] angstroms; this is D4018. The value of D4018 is 5.614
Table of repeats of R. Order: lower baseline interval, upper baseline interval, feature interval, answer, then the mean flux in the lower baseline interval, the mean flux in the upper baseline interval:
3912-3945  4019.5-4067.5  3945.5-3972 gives 2.2 angstroms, 9.39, 14.8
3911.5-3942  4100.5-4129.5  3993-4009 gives -4.7 angstroms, 9.27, 14.3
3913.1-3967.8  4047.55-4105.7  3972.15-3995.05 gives -3.5 angstroms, 9.91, 14.3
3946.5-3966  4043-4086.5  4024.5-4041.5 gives -2.2 angstroms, 11.3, 14.4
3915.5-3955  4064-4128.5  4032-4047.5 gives -2.3 angstroms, 9.81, 14.3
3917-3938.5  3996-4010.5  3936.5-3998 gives 2.0 angstroms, 8.21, 14.8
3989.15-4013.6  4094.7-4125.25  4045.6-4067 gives -0.3 angstroms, 14.6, 13.9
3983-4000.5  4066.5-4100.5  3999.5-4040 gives -2.8 angstroms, 14.1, 14.4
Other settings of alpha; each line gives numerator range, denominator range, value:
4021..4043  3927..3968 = 1.64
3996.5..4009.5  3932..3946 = 1.84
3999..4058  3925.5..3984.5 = 1.58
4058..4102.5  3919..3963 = 1.43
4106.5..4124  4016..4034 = 0.95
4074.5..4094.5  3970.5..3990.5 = 1.21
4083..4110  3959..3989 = 1.34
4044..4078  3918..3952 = 1.51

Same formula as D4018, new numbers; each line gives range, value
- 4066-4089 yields 13.69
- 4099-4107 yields 11.45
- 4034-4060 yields 13.28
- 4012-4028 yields 14.51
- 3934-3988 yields 3.203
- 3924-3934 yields 2.753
